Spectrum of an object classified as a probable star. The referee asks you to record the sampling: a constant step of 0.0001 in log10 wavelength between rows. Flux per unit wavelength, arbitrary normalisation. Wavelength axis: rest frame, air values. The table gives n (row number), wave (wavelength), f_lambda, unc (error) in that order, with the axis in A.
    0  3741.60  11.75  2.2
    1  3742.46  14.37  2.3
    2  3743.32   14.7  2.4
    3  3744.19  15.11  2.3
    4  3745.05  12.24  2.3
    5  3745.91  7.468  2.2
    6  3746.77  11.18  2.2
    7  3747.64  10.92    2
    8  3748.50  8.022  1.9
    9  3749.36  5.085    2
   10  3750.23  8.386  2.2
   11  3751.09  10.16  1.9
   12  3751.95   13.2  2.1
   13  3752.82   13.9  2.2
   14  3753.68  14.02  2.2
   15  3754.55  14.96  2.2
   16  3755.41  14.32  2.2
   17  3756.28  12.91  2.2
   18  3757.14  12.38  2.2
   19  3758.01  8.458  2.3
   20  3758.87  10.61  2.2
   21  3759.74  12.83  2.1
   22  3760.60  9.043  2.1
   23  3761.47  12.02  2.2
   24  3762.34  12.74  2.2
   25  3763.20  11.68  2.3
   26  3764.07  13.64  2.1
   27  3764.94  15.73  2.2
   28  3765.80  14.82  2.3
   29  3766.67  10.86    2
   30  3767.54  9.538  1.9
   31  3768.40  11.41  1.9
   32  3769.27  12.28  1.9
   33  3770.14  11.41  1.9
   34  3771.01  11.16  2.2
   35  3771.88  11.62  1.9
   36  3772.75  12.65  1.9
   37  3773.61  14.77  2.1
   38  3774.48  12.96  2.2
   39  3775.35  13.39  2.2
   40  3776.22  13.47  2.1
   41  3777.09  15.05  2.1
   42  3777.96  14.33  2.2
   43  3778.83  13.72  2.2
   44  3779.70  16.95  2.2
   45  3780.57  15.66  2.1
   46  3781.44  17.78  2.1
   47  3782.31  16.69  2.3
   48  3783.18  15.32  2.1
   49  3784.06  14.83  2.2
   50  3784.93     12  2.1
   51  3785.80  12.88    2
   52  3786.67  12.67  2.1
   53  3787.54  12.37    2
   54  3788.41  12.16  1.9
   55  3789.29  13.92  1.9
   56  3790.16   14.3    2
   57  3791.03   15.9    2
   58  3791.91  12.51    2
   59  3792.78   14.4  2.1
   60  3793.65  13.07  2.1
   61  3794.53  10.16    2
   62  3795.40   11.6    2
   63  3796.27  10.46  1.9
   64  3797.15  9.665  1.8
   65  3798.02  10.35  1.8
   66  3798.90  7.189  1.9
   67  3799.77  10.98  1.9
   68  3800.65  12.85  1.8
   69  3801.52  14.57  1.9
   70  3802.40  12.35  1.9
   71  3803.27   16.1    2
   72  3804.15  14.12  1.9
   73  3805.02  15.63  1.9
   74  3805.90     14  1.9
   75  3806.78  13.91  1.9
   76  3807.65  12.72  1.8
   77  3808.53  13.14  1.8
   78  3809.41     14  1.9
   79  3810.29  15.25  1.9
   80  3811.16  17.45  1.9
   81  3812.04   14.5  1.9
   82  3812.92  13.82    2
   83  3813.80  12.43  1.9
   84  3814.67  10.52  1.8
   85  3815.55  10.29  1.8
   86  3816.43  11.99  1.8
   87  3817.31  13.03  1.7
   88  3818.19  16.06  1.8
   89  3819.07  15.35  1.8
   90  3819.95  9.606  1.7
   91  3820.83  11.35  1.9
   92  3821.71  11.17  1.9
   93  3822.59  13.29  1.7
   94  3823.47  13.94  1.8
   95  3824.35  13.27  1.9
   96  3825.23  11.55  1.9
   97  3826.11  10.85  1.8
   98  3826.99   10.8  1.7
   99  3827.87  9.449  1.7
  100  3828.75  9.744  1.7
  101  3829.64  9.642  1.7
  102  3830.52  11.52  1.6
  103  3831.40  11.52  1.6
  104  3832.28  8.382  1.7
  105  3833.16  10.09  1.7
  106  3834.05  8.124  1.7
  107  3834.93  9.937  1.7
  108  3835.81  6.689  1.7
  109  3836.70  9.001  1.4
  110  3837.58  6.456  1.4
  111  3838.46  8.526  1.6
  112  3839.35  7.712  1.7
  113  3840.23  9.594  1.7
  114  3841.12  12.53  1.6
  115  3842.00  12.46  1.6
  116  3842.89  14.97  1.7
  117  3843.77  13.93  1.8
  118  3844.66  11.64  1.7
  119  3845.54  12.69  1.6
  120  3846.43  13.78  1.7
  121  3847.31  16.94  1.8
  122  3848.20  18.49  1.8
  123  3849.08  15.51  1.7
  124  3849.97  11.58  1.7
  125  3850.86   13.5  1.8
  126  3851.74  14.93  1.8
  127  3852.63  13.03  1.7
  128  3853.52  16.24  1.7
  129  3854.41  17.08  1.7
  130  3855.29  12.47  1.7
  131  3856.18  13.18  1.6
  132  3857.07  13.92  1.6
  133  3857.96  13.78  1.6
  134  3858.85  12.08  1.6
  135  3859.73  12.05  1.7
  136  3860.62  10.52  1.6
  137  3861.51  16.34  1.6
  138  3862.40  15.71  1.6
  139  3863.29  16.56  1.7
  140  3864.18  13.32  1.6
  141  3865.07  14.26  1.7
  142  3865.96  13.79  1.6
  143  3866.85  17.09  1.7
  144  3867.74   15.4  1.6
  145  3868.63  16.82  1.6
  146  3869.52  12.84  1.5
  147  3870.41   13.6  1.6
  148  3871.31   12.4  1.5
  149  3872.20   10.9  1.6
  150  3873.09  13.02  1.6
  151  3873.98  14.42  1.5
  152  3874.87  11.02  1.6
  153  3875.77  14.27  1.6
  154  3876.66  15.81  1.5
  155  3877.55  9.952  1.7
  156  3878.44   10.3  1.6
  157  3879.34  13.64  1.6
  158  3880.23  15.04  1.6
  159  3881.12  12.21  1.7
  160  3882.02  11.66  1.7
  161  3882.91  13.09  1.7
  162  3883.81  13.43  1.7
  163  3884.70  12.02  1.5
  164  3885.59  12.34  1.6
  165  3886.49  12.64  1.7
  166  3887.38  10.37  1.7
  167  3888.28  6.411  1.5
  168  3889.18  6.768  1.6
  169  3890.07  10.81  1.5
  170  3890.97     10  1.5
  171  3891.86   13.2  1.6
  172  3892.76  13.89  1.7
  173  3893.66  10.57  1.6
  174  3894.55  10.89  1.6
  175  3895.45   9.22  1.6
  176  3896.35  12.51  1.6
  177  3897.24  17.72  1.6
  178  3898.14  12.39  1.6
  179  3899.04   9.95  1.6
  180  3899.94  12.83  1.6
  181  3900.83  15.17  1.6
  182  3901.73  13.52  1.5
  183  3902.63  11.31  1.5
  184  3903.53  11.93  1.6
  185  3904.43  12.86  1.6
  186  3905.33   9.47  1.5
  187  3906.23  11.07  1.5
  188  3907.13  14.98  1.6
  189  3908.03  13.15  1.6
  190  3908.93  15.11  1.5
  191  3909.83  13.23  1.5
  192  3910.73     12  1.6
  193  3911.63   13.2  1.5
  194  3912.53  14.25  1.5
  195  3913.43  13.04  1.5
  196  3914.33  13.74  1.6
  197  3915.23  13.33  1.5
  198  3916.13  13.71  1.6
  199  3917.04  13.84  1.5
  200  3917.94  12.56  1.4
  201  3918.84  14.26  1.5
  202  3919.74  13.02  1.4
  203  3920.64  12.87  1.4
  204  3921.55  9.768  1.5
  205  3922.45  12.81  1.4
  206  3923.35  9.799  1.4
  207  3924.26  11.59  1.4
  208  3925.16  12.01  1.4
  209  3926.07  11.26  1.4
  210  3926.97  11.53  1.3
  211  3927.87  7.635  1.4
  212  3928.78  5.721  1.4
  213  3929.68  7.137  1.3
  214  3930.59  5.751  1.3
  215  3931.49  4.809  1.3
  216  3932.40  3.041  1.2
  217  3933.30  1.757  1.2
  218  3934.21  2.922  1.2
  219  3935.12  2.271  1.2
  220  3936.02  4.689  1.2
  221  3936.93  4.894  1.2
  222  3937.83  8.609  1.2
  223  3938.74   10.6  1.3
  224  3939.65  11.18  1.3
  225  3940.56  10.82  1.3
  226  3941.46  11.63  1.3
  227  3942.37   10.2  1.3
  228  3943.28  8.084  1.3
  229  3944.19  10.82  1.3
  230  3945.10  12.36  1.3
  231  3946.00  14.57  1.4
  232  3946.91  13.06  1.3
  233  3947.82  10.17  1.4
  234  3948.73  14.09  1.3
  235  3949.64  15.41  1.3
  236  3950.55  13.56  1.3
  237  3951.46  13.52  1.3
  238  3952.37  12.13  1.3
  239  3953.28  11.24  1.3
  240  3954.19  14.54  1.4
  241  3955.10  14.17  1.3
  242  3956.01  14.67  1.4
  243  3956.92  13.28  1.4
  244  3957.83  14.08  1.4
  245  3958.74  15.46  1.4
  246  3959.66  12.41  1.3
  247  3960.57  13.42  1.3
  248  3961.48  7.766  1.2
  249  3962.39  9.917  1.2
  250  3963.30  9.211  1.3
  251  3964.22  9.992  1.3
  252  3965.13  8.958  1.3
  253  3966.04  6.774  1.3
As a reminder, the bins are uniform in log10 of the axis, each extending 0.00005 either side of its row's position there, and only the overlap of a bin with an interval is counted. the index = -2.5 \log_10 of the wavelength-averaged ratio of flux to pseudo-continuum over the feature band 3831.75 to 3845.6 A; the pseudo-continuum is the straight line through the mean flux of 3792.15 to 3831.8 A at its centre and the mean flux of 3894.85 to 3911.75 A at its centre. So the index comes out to 0.23 mag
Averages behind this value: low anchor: 12.4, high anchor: 12.7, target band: 10.1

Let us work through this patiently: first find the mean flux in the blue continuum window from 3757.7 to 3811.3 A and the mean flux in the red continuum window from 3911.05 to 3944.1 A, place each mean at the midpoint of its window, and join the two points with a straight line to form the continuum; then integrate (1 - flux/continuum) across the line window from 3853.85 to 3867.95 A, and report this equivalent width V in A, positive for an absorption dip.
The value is -3.71 A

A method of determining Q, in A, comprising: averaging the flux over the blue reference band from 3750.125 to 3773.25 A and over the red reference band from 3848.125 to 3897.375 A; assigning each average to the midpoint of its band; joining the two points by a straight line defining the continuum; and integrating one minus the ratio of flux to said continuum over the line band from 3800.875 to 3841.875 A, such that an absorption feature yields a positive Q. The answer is 2.4 A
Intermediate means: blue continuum 12.2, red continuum 13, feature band 11.9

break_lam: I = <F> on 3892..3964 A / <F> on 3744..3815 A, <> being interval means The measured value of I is 0.89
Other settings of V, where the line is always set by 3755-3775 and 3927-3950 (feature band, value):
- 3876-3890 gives -2.9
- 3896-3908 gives -4.5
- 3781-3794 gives -2.6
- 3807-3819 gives -2.6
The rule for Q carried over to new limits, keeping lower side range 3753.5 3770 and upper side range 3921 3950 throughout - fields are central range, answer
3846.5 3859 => -4.6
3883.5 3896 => -1.2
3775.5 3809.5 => -4.9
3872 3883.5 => -3.0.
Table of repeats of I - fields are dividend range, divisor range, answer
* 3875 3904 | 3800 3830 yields 0.93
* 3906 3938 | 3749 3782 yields 0.80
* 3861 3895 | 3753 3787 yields 0.97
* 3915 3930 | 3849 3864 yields 0.81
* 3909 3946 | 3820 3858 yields 0.84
